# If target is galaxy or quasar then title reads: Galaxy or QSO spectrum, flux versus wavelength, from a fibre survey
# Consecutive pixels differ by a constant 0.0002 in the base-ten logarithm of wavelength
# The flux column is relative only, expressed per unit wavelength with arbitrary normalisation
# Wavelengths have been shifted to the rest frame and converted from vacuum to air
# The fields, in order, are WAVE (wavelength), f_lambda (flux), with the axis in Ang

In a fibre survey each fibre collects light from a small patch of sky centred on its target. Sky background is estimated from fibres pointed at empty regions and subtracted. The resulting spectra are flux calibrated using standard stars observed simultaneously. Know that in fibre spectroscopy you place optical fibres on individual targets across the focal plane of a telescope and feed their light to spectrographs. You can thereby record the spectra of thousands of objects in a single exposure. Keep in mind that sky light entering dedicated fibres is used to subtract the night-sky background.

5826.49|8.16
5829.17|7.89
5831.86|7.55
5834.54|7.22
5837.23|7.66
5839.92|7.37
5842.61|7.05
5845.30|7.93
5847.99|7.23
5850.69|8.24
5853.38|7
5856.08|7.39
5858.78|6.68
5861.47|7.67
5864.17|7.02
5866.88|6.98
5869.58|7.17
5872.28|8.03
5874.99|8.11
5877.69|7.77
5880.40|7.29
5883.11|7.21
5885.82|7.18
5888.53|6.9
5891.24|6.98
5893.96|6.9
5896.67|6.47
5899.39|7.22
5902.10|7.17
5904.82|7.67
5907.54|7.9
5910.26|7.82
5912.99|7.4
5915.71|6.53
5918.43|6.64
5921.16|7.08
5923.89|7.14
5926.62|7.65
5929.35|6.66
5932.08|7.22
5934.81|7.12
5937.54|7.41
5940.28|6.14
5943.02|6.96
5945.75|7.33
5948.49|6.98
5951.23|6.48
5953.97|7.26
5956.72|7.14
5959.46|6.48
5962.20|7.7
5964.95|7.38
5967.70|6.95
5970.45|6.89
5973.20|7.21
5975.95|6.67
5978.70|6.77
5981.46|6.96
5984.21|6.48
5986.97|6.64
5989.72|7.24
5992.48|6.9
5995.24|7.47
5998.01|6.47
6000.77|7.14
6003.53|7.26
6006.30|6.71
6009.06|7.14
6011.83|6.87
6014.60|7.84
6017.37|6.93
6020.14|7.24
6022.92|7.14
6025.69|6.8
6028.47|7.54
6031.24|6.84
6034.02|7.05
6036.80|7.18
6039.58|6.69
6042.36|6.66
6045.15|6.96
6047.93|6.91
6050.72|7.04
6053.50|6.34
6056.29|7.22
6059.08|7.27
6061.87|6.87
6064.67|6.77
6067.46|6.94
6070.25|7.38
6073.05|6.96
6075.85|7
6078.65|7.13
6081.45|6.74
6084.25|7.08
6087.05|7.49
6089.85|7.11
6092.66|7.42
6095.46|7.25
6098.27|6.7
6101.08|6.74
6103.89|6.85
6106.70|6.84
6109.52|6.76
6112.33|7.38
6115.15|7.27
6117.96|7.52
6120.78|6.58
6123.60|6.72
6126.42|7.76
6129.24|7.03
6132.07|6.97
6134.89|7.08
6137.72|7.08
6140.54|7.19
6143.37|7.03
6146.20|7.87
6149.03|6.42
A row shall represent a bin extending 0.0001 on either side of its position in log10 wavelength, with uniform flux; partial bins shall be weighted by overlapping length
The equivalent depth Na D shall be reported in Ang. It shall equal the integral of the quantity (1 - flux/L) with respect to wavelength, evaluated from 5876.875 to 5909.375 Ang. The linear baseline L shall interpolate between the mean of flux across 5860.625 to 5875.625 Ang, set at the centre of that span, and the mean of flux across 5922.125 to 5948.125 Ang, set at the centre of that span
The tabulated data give 0.4 Ang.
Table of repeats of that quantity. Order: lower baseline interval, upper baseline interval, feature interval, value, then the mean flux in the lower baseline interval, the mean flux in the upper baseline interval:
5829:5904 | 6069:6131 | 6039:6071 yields 0.9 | 7.32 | 7.08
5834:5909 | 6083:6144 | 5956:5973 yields 0.3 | 7.34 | 7.09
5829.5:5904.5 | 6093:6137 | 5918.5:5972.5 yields 1.4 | 7.32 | 7.04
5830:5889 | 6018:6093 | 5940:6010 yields 2.1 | 7.4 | 7.02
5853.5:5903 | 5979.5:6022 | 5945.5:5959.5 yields 0.3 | 7.22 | 7.02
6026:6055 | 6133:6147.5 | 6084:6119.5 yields 0.0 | 6.92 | 7.24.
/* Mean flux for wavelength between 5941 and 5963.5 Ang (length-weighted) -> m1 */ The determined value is 7.01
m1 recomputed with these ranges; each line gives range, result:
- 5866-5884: 7.53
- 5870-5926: 7.27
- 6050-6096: 7.06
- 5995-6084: 7.01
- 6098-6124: 6.95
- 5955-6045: 7.01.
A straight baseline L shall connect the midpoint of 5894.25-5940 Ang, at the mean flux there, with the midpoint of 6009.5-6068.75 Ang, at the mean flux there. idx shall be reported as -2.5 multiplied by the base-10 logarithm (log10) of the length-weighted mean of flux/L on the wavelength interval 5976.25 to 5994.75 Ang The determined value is 0.03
